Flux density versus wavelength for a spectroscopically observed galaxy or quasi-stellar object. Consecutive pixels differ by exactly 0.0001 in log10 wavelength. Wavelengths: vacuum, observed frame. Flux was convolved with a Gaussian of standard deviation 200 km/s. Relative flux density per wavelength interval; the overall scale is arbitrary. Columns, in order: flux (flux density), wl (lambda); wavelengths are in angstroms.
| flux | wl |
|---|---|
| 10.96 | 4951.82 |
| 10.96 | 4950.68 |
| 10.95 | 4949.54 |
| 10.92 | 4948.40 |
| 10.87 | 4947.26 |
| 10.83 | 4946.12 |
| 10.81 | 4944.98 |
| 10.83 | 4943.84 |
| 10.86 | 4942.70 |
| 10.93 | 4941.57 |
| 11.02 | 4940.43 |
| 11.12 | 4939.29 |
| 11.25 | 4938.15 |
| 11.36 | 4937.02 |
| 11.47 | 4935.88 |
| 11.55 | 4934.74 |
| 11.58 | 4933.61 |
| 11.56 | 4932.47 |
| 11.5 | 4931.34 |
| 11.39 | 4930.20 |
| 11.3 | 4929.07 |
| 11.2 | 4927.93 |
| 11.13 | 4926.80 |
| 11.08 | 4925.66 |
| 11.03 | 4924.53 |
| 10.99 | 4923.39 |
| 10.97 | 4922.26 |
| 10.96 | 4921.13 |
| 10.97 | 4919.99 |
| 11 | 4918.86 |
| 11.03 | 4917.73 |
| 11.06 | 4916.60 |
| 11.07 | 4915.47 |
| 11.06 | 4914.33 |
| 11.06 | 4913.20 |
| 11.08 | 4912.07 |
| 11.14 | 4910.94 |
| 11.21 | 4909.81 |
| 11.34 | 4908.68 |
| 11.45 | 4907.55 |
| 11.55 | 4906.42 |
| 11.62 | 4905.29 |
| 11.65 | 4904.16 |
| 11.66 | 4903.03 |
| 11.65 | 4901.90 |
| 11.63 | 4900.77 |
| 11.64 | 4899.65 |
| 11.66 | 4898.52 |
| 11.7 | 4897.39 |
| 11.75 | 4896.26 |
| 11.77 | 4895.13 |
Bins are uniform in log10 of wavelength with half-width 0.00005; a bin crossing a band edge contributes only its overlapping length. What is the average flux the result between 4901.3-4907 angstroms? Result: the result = 11.6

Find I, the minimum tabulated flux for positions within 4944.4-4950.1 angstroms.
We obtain 10.81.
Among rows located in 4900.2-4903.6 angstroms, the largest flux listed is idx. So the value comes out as 11.66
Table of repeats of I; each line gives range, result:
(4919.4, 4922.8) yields 10.96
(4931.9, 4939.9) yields 11.12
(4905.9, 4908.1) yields 11.45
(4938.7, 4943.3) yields 10.86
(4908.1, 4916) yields 11.06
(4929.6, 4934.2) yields 11.39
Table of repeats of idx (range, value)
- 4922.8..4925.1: 11.03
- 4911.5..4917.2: 11.08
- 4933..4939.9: 11.58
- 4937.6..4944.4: 11.25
